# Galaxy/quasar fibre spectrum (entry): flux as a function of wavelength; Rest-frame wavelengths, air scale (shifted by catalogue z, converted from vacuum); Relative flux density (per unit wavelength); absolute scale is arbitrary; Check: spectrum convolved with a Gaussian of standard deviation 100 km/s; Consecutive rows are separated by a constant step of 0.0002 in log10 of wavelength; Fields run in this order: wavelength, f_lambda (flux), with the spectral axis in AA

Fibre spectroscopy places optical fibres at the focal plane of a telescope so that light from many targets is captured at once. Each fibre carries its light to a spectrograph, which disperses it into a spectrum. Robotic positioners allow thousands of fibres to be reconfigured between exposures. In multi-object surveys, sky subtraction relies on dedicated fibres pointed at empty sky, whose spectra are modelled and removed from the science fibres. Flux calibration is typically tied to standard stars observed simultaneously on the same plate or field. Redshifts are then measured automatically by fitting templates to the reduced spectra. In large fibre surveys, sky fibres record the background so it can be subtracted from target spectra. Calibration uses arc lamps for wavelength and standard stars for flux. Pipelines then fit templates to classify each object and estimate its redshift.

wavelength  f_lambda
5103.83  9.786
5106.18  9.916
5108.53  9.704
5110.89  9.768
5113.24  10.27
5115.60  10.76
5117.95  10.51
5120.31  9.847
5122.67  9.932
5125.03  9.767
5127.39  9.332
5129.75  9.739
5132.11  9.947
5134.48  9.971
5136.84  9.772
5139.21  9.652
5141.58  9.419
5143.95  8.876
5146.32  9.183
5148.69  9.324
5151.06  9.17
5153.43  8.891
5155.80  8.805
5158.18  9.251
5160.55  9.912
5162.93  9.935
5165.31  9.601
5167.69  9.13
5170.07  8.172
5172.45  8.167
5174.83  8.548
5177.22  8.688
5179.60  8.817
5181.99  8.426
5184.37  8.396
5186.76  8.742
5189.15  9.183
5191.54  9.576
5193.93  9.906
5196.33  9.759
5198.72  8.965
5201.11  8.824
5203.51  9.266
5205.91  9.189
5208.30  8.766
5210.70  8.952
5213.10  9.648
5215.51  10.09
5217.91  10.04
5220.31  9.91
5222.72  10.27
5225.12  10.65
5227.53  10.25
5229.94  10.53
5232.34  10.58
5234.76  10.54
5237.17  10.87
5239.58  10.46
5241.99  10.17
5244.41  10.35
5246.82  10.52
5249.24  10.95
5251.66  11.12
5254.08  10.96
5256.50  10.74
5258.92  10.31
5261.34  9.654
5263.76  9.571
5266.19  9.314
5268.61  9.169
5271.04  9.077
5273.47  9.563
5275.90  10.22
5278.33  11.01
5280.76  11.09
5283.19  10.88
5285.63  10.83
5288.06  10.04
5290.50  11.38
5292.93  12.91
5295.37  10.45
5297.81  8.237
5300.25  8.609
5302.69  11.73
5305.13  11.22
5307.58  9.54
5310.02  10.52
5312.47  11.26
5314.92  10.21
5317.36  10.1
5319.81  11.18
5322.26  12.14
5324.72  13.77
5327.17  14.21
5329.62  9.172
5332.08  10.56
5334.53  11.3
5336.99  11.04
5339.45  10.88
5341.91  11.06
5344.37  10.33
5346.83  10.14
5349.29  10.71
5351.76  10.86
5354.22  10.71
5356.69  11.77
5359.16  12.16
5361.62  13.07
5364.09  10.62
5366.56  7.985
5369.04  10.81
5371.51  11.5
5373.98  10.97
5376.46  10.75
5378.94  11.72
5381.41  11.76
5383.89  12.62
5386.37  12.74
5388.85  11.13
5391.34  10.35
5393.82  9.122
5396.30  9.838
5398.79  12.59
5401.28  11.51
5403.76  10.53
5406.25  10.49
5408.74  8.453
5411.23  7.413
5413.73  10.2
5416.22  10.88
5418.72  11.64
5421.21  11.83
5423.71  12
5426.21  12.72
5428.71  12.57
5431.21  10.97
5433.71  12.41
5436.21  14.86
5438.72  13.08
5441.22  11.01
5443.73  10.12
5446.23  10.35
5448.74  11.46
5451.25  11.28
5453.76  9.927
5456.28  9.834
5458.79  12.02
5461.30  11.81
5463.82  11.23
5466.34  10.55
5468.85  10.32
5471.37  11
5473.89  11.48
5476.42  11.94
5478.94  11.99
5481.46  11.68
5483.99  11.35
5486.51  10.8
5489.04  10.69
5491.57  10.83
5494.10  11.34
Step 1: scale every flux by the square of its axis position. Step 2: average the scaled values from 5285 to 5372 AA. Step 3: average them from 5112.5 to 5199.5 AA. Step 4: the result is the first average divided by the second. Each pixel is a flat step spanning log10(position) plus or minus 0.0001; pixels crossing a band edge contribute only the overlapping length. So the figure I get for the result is 1.25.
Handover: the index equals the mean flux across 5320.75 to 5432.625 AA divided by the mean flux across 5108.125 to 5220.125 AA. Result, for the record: 1.2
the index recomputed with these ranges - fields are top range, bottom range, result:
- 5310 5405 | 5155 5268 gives 1.15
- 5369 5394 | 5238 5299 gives 1.09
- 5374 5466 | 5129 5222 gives 1.21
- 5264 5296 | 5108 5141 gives 1.05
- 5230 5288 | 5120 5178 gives 1.11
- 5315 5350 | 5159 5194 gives 1.24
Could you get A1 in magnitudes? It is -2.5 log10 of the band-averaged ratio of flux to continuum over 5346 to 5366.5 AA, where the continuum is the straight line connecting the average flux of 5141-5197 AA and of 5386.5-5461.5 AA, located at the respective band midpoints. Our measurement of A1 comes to -0.054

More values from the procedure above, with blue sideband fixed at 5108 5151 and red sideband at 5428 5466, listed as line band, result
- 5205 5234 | 0.03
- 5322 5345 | -0.06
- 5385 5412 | 0.08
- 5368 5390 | -0.04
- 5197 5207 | 0.12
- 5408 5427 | 0.07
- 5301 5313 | 0.00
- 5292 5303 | 0.05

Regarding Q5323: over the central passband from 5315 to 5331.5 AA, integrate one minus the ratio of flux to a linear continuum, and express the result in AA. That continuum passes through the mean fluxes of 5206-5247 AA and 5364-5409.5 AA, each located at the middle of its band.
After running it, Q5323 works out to -1.6 AA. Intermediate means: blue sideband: 10.1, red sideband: 10.8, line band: 11.6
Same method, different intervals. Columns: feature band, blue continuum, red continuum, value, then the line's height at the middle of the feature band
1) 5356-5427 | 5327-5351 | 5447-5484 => -0.3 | 11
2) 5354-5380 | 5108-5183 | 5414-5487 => -0.5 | 10.9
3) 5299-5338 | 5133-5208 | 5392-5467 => -2.9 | 10.3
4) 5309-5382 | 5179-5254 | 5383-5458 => -3.1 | 10.6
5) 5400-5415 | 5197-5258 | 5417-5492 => 1.9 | 11.2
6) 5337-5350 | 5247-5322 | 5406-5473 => 0.0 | 10.7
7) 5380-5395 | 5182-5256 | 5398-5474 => -0.6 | 10.9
